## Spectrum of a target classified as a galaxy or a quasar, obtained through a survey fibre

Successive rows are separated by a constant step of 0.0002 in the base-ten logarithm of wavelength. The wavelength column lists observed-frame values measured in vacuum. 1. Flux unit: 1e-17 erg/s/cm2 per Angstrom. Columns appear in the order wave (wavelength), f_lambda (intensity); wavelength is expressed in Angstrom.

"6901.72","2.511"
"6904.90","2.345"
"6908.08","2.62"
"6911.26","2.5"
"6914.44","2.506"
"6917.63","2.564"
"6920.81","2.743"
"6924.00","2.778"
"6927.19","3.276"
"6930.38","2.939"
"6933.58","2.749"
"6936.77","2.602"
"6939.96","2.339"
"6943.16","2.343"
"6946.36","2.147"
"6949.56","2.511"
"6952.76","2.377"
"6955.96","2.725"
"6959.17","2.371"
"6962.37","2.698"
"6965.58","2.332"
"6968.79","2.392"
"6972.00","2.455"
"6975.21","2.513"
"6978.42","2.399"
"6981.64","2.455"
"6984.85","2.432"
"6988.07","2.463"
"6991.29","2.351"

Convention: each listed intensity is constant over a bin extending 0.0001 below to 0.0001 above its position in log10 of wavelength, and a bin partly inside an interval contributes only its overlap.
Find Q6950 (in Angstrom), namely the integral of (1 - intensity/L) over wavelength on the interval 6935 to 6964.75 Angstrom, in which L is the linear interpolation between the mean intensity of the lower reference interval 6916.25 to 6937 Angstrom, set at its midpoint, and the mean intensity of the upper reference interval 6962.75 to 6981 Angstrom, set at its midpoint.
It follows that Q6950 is 1.9 Angstrom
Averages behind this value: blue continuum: 2.82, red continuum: 2.44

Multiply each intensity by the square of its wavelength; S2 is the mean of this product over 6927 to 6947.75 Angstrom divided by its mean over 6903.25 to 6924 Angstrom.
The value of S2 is 1.02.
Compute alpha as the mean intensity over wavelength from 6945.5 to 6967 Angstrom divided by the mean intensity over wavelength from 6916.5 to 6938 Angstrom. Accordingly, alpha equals 0.9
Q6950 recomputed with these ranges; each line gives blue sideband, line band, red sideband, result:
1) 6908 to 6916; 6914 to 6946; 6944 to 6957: -2.4 Angstrom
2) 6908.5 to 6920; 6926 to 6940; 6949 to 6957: -1.5 Angstrom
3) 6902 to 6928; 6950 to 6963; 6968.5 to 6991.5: -0.1 Angstrom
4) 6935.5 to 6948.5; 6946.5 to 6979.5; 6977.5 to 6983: -0.9 Angstrom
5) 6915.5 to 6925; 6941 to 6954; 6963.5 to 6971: 0.9 Angstrom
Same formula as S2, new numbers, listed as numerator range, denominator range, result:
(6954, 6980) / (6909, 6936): 0.92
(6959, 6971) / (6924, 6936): 0.85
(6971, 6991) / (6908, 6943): 0.93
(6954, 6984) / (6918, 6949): 0.95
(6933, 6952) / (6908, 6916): 0.97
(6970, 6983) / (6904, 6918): 1.00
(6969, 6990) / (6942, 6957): 1.02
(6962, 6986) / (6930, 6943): 0.95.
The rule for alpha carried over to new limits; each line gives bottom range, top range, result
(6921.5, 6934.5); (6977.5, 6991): 0.83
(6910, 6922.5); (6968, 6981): 0.95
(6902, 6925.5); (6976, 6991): 0.94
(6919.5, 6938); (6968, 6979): 0.86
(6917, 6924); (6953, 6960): 0.94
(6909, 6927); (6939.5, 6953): 0.88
